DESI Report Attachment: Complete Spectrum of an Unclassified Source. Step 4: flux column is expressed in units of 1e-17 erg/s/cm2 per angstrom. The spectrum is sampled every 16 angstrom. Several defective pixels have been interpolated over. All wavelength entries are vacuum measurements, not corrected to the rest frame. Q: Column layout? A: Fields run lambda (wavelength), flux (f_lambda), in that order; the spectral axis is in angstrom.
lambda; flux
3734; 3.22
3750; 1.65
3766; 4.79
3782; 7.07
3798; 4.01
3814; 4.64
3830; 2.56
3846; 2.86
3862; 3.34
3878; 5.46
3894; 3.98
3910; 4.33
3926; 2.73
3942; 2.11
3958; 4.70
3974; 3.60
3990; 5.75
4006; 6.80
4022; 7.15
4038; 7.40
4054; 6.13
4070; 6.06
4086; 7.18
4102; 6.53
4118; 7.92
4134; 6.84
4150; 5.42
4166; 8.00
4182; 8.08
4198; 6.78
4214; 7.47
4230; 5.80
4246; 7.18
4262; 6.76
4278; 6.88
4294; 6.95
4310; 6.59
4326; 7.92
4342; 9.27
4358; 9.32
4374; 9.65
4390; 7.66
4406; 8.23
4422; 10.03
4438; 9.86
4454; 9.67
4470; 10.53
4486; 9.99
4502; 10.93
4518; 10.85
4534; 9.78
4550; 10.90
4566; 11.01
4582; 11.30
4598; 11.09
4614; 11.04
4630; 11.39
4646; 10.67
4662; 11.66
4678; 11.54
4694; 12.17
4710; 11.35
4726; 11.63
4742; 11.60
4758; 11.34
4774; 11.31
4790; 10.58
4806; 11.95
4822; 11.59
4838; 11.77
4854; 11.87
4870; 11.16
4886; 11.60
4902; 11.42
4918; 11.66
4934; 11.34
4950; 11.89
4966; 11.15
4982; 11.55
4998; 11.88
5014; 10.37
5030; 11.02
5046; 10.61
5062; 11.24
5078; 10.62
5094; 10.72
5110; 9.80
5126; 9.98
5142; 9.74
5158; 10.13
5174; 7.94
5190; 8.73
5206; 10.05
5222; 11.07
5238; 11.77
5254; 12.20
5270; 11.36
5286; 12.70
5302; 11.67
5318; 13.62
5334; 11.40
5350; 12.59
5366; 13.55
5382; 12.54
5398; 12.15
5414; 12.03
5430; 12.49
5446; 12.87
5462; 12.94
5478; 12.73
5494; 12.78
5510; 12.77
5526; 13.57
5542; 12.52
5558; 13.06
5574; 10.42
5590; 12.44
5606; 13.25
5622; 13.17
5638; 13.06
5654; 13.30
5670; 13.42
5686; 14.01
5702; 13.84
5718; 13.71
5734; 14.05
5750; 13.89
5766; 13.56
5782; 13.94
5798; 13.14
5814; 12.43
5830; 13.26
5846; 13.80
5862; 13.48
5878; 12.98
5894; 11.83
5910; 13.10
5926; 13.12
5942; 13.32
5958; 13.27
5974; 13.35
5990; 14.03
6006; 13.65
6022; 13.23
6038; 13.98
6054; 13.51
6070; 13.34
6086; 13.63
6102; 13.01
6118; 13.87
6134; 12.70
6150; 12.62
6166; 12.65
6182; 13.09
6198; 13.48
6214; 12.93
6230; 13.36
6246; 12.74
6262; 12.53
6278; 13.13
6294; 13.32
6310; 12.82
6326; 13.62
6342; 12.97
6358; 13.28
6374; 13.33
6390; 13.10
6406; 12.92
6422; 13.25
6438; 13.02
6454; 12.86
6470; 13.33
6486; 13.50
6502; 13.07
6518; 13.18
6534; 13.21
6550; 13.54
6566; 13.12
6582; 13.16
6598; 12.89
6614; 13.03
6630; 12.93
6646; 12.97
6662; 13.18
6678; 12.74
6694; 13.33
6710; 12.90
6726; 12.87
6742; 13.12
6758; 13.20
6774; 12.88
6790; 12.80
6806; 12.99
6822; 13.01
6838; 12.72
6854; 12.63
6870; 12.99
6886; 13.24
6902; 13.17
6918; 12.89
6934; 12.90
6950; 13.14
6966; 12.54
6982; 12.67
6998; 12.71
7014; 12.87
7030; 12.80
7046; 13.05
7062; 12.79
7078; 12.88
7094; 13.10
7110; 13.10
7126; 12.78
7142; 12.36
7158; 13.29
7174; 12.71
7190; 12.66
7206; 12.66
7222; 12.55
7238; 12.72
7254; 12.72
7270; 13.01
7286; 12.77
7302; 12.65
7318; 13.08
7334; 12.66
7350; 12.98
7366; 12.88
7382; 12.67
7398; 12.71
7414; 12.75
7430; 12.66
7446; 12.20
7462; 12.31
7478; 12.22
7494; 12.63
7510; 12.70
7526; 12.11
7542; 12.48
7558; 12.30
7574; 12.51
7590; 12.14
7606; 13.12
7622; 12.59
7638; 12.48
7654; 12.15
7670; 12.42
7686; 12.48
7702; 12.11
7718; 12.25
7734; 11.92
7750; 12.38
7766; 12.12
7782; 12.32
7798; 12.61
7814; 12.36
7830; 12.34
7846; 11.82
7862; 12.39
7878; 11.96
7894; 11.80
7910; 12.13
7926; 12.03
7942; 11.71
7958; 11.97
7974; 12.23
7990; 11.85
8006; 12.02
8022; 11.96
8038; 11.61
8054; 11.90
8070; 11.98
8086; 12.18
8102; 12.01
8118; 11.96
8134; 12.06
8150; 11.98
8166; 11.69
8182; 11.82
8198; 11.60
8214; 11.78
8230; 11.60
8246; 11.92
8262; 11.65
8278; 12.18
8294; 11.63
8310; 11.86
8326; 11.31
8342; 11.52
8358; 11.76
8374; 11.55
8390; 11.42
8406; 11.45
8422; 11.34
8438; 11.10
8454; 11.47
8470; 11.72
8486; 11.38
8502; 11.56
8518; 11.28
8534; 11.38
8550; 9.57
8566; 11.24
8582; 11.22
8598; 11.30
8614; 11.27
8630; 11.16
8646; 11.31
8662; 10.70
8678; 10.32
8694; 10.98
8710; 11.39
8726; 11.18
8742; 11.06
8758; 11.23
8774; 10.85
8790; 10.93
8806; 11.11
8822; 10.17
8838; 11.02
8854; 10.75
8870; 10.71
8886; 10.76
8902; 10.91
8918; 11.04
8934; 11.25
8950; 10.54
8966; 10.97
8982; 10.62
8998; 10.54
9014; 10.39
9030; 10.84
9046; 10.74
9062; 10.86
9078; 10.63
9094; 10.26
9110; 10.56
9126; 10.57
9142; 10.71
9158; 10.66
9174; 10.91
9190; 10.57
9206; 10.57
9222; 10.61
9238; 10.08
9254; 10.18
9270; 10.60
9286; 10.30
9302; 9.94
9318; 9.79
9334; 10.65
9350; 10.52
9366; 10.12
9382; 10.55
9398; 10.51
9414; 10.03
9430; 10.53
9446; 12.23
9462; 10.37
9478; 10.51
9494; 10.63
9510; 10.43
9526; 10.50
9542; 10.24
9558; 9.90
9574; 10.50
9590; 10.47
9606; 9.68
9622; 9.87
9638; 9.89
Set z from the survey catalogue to 0.00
